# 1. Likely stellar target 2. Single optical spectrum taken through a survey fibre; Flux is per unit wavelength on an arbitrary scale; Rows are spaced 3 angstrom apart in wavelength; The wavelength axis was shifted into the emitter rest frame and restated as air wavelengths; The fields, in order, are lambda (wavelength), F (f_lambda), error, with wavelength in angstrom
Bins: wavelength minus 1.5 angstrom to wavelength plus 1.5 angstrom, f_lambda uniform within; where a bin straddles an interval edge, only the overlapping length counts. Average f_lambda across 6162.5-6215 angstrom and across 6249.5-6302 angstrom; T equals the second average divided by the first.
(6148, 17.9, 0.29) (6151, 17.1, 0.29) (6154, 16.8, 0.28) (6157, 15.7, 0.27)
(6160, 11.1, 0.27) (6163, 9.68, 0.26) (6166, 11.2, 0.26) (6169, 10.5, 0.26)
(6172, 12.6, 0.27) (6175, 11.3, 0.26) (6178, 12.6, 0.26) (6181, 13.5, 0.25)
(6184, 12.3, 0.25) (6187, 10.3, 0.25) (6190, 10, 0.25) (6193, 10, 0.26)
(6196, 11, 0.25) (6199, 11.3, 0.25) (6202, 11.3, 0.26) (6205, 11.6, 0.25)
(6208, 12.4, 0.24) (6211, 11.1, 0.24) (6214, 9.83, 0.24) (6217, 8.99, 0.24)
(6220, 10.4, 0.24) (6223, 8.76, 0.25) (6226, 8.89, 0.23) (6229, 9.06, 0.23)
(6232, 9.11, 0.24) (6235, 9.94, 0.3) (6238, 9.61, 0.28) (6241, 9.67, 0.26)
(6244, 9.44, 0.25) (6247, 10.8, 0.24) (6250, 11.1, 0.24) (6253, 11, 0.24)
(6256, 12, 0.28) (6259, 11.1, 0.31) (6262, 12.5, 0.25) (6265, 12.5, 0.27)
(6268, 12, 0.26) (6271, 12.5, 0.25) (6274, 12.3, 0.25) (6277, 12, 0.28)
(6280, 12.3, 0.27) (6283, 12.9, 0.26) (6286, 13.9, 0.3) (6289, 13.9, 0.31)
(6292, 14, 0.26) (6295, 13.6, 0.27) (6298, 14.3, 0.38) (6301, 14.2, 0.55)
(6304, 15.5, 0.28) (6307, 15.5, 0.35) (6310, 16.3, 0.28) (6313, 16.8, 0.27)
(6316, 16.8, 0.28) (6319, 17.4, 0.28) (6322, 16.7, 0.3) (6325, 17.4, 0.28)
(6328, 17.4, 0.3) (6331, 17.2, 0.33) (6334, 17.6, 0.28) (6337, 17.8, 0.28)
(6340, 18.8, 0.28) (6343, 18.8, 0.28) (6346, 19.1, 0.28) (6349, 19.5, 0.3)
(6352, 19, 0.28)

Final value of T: 1.12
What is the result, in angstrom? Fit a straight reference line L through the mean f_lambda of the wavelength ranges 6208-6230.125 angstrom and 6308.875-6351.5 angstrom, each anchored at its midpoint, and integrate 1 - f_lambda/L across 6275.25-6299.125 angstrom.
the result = 2.2 angstrom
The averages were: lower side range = 9.78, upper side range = 17.7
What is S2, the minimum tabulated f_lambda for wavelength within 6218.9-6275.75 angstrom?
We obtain 8.76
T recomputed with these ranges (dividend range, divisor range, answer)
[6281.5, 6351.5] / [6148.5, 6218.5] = 1.37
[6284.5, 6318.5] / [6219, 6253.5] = 1.54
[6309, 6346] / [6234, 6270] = 1.59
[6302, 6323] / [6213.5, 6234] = 1.76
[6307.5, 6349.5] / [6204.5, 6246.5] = 1.78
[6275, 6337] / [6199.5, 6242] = 1.52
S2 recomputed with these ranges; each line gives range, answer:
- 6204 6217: 8.99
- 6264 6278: 12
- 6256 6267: 11.1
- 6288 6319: 13.6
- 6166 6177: 10.5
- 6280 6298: 12.3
